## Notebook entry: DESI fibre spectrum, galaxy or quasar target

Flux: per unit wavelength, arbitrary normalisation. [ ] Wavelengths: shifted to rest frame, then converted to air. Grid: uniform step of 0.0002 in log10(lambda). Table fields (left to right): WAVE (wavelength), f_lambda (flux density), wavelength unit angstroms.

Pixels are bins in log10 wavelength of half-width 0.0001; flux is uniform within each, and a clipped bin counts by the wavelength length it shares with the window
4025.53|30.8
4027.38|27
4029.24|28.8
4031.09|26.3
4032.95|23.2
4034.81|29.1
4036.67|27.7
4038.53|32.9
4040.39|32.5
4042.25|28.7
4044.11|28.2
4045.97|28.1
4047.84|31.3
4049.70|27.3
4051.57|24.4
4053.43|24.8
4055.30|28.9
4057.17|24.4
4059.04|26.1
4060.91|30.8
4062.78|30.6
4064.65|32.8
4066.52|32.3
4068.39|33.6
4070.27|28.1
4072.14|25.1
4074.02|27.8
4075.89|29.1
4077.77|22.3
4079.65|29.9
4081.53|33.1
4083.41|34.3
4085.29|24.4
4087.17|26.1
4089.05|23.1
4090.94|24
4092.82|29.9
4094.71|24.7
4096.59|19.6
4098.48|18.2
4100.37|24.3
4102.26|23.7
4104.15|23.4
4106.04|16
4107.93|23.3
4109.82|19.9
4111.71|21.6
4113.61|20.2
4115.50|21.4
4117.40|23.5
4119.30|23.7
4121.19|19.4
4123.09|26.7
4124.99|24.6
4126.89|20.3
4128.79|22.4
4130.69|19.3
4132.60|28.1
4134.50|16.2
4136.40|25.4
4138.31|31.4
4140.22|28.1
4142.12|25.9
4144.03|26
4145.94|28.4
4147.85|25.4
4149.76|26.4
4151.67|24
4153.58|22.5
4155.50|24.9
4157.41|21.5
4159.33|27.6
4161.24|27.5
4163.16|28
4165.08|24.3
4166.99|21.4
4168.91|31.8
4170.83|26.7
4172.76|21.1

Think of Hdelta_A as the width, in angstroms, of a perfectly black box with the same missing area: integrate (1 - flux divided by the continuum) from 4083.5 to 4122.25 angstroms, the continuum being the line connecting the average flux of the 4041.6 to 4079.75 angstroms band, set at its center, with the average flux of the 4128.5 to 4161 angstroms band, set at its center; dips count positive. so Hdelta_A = 5.6 angstroms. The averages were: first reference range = 28.3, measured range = 22.8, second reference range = 25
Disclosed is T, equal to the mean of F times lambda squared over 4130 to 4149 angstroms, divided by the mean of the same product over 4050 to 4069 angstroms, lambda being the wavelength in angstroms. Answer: 0.92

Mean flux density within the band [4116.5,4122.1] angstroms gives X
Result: 22.2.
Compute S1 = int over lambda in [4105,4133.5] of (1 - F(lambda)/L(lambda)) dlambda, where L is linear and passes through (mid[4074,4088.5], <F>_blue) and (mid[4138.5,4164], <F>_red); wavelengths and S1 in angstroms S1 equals 5.3 angstroms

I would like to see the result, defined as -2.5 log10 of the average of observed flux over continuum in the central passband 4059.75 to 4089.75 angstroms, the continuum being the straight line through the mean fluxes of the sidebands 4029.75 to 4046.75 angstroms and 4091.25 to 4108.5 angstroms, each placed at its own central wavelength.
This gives -0.16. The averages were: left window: 28.5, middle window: 29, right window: 22.6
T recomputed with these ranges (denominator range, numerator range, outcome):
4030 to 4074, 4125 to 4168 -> 0.91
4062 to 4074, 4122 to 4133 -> 0.79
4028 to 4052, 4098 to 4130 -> 0.80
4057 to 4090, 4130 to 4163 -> 0.92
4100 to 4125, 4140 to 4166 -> 1.18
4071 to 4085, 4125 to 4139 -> 0.83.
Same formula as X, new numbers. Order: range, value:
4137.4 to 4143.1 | 28.4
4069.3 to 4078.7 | 26.5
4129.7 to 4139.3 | 24.1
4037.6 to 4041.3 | 32.7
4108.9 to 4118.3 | 21.3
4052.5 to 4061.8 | 27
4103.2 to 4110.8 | 20.7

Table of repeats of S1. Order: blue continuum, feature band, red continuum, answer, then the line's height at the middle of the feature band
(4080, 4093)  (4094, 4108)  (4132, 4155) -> 3.0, 27.3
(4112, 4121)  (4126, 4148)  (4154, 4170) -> -1.0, 23.7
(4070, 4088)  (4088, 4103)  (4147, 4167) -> 2.2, 27.4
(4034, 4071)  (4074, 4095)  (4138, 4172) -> 0.5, 28.2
